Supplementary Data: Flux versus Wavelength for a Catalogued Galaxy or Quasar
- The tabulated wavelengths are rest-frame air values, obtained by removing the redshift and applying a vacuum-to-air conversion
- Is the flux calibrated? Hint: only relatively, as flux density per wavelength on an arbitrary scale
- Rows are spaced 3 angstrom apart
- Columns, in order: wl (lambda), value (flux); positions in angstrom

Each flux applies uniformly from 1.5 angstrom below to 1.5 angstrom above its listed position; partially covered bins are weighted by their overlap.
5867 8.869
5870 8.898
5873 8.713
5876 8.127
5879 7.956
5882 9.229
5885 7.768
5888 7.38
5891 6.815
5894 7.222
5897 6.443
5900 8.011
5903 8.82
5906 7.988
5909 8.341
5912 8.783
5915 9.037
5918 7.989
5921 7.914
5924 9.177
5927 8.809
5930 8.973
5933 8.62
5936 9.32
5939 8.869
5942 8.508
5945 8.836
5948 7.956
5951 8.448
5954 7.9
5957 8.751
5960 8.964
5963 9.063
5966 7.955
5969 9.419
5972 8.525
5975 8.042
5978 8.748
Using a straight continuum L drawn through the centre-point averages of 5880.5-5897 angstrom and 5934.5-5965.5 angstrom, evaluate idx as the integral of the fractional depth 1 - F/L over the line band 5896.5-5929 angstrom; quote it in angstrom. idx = -1.5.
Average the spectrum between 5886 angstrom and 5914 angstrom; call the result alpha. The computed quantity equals 7.78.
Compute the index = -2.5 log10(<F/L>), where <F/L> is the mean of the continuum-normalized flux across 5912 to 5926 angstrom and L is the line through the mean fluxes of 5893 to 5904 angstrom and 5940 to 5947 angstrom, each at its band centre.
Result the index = -0.07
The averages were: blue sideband 7.59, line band 8.57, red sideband 8.63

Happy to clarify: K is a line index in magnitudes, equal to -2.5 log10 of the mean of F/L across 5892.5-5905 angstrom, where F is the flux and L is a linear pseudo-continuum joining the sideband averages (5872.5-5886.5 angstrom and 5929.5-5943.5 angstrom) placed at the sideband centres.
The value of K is 0.12 mag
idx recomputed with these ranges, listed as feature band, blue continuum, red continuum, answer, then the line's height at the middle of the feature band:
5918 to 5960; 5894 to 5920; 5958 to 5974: -0.7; 8.47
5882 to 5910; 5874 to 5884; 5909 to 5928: 2.6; 8.49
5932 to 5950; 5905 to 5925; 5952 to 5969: -0.3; 8.54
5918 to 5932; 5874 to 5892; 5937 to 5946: -0.2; 8.53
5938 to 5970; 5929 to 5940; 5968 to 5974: 1.1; 8.9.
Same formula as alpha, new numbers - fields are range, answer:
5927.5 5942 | 8.89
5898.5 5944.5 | 8.62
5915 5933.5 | 8.62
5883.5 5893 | 7.32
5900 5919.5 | 8.46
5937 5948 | 8.66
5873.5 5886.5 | 8.3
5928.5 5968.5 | 8.65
